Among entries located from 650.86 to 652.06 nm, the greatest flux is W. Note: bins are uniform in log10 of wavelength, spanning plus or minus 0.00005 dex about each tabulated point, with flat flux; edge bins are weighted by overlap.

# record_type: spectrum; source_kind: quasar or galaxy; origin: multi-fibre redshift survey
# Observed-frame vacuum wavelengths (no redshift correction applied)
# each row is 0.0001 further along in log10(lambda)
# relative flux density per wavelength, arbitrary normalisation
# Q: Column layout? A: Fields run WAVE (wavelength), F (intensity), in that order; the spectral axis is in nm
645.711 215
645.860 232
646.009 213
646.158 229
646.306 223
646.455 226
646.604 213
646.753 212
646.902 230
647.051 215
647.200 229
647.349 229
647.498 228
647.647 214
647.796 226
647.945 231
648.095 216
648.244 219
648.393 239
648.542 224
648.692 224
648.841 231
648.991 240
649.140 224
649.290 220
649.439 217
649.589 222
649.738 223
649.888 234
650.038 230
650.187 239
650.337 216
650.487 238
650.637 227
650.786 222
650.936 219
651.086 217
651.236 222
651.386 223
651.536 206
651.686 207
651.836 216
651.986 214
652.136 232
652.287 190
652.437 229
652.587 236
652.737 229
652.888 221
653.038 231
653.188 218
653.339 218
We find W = 223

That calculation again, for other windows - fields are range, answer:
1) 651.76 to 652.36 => 232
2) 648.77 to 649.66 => 240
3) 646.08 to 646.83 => 229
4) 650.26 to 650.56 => 238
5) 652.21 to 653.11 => 236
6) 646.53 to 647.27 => 230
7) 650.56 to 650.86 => 227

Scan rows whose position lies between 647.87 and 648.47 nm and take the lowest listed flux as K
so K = 216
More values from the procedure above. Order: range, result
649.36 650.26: 217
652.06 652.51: 190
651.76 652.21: 214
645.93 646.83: 212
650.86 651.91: 206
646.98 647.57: 215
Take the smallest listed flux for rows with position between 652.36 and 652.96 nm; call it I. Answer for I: 221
